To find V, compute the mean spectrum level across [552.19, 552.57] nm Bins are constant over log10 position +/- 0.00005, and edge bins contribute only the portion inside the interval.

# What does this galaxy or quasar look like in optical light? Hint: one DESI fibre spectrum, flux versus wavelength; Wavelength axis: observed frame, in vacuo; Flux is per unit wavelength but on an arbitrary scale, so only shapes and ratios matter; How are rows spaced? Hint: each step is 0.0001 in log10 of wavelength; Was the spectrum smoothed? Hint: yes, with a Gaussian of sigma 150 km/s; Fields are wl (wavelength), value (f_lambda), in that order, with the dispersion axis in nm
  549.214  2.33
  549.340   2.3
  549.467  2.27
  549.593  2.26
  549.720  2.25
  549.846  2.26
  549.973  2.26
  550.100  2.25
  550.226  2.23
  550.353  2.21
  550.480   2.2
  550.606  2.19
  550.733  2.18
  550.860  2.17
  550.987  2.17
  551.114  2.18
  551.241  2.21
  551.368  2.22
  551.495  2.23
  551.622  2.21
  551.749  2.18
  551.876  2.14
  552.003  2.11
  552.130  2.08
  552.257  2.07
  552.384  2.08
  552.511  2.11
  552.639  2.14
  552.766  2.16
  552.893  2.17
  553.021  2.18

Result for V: 2.09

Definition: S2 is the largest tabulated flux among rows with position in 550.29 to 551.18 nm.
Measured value 2.21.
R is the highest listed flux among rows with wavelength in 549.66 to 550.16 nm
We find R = 2.26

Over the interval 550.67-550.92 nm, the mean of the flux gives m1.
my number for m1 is 2.17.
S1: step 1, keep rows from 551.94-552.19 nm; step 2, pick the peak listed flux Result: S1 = 2.11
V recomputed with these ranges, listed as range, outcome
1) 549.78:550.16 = 2.26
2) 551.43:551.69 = 2.22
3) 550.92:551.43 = 2.19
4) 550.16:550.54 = 2.21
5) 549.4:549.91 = 2.26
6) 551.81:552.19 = 2.11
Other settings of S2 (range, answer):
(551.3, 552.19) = 2.23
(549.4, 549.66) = 2.27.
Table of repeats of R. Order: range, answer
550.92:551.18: 2.18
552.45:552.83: 2.16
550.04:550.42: 2.25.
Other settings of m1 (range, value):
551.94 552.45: 2.09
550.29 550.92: 2.19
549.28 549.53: 2.28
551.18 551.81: 2.21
